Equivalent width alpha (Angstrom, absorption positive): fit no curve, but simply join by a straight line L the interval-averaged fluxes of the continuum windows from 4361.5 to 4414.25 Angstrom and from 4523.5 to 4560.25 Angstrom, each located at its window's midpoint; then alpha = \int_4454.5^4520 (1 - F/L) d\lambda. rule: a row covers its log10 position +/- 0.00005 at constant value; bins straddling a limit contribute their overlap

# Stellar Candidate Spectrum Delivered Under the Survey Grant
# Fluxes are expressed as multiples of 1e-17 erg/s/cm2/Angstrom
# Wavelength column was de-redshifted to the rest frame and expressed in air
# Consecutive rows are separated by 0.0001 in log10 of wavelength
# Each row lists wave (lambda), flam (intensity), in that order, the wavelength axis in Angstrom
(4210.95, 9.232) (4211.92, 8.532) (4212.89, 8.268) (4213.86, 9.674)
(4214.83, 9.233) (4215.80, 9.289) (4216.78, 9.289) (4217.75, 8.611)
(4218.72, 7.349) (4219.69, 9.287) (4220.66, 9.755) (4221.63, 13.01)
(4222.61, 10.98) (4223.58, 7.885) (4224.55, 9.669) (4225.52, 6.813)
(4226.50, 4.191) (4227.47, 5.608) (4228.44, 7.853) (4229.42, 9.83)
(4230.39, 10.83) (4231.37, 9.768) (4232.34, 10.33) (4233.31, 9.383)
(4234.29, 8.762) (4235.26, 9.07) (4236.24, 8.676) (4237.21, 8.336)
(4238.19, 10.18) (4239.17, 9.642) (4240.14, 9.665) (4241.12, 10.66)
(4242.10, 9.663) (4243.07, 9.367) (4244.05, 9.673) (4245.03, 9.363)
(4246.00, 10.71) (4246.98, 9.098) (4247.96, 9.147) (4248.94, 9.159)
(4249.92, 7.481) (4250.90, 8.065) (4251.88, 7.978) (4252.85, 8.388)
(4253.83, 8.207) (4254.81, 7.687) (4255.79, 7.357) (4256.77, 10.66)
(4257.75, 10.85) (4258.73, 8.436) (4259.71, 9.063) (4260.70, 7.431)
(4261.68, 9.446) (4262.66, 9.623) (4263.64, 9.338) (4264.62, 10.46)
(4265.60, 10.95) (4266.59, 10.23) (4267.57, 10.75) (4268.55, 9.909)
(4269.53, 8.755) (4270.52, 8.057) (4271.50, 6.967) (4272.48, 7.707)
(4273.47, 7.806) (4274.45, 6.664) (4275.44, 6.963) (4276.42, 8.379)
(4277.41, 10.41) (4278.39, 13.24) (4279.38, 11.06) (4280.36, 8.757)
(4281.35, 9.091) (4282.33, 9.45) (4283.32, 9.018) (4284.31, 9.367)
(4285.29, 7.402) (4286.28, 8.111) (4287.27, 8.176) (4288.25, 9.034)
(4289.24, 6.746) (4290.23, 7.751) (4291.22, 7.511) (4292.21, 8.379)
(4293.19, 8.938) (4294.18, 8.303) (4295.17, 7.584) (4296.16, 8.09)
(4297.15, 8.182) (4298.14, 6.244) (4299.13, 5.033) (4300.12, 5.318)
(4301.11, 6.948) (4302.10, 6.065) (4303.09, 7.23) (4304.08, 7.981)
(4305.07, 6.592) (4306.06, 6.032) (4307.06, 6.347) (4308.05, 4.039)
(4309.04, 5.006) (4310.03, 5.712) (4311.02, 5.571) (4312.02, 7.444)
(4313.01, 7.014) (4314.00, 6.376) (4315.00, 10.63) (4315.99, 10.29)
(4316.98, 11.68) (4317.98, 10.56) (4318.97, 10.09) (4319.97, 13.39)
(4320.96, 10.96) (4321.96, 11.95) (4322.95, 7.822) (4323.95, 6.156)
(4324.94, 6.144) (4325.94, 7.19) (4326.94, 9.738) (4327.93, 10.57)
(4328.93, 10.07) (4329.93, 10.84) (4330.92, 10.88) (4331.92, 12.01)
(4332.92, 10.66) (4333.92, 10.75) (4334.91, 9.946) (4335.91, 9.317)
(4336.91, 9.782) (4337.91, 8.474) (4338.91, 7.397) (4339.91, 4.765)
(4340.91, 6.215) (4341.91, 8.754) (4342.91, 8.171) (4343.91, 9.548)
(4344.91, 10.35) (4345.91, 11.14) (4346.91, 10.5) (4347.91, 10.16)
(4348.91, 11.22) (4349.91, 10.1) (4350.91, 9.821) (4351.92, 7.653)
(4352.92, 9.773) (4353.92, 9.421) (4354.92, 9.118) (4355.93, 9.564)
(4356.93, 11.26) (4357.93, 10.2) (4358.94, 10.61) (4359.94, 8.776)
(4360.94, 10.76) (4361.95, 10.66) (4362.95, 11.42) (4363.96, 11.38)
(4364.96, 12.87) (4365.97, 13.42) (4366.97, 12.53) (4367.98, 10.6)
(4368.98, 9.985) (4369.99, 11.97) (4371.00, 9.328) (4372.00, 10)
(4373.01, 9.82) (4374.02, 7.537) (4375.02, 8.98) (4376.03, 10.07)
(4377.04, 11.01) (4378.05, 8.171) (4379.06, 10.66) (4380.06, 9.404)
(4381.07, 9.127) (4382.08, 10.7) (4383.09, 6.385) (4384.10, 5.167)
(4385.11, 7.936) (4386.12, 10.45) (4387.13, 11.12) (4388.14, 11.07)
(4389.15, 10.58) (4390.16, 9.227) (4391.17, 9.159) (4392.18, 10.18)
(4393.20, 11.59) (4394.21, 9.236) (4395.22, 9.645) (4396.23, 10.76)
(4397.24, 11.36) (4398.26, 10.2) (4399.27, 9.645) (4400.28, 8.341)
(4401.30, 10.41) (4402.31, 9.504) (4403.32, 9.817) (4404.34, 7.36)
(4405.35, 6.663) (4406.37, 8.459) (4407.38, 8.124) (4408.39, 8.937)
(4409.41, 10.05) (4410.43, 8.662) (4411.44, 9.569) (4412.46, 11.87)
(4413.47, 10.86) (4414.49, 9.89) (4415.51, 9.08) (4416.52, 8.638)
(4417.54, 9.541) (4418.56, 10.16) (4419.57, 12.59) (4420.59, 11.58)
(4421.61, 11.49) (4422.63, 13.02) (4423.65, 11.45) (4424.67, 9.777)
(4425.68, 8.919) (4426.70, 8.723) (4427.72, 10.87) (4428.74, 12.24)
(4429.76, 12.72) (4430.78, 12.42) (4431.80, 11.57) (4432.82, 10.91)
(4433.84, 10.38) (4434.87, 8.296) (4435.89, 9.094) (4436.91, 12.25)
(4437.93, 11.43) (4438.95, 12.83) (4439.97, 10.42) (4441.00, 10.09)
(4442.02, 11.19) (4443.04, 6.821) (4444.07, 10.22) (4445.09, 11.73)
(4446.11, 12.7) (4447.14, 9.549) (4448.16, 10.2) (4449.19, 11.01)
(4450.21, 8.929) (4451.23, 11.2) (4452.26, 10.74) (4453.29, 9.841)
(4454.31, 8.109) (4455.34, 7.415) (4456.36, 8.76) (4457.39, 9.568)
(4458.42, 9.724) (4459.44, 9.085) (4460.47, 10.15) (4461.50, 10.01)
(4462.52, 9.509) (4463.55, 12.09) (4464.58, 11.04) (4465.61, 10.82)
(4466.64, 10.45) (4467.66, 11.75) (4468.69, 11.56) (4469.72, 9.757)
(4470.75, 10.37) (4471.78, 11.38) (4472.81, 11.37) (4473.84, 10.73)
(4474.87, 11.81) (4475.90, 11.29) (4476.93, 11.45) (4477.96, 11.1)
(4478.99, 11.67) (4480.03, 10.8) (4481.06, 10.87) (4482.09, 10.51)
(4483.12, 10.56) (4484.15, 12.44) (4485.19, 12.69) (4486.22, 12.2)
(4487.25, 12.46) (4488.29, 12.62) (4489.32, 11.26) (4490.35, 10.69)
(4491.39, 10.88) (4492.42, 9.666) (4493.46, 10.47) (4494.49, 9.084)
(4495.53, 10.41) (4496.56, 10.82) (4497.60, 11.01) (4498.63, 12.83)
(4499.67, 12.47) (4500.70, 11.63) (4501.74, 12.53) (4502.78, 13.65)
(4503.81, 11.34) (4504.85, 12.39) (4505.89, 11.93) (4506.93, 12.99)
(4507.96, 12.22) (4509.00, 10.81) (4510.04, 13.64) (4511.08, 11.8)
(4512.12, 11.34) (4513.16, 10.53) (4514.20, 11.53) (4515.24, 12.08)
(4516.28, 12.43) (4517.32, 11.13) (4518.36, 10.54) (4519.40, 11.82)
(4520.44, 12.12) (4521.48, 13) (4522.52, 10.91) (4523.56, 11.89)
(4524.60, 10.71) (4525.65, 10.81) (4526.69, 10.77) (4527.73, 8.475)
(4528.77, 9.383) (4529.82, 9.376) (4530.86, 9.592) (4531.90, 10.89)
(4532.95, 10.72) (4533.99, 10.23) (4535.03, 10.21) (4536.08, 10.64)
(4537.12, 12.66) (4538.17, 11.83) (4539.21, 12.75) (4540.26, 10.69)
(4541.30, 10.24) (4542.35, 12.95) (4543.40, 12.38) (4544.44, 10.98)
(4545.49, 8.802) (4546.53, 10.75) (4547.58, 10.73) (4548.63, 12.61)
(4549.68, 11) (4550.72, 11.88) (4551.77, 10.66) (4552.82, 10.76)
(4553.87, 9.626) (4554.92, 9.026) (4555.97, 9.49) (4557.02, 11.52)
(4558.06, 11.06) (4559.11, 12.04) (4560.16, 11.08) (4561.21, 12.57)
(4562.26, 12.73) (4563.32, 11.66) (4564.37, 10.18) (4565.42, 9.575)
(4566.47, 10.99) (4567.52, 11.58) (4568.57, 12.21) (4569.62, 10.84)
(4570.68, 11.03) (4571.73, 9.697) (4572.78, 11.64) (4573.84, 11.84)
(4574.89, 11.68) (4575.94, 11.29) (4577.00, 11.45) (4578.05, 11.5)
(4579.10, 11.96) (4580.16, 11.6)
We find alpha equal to -4.4 Angstrom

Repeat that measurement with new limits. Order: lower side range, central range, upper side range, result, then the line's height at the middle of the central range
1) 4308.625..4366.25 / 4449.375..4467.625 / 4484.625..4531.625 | 1.56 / 10.8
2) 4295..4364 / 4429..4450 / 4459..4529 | -0.64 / 10.5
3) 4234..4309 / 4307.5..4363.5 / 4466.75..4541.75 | 0.08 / 9.26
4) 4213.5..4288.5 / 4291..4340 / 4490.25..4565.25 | 6.37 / 9.55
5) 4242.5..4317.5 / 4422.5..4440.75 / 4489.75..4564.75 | -1.47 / 10.1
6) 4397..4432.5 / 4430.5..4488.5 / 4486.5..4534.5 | -0.03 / 10.7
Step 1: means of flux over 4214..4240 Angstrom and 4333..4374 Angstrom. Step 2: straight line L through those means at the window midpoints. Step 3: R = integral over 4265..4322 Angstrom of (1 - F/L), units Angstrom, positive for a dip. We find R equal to 7.2 Angstrom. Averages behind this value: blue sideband 9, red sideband 9.92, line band 8.29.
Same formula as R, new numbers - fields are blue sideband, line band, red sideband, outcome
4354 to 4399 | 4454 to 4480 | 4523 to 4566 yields 0.12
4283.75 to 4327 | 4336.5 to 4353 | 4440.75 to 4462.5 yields -1.28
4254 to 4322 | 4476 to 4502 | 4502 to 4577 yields -1.58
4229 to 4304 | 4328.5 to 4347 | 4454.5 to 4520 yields 0.21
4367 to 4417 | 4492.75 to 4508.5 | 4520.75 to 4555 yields -1.72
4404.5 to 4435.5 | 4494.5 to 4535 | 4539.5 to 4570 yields -1.99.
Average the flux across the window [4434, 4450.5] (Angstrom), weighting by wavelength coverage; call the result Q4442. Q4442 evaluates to 10.4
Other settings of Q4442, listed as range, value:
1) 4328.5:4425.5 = 9.86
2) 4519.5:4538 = 10.8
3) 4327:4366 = 9.91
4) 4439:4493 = 10.7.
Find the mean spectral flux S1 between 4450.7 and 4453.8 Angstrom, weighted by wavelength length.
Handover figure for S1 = 10.6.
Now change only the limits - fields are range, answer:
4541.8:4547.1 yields 11.2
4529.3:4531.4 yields 9.53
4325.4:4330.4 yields 9.63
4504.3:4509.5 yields 12.1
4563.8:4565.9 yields 9.93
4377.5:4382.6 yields 9.62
